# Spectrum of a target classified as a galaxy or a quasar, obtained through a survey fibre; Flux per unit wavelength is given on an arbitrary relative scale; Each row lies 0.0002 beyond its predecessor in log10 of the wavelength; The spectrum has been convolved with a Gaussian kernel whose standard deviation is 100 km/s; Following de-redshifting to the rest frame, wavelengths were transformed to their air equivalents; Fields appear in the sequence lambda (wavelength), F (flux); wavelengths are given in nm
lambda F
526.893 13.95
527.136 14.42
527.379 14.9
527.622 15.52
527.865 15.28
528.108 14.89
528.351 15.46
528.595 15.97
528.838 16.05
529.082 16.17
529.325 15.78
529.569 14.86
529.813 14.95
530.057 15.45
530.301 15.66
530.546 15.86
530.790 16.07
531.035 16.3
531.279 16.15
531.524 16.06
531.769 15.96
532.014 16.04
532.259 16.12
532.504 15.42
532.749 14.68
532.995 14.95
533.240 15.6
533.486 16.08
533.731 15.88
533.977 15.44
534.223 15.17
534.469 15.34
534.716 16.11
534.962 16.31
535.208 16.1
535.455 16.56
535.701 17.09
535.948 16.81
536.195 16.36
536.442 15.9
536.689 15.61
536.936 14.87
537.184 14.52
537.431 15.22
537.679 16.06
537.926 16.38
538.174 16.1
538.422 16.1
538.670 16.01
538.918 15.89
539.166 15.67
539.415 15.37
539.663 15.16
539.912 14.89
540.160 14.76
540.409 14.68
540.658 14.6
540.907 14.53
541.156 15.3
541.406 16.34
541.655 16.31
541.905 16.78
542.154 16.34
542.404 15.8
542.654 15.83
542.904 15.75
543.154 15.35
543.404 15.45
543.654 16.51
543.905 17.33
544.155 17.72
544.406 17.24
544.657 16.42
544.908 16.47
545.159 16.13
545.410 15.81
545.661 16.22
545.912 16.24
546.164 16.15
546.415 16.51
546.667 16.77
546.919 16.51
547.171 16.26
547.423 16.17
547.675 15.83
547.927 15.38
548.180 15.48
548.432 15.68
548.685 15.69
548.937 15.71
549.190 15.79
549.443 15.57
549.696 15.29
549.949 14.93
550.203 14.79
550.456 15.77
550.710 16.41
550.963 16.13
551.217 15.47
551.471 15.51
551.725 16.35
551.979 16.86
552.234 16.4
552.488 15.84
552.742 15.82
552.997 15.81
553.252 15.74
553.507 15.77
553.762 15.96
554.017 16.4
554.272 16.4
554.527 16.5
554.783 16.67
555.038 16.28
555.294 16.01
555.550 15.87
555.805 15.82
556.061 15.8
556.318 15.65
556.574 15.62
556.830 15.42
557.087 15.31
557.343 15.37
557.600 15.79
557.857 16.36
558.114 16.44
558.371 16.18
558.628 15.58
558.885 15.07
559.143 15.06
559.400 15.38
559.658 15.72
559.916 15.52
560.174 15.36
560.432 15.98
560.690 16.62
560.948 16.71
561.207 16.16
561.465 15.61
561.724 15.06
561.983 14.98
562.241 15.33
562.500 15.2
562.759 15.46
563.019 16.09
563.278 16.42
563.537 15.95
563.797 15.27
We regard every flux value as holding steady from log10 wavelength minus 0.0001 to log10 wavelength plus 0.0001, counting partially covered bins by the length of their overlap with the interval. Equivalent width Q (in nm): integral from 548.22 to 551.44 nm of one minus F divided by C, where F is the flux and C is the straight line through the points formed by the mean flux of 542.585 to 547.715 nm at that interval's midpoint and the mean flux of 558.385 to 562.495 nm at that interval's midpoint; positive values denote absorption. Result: 0.10 nm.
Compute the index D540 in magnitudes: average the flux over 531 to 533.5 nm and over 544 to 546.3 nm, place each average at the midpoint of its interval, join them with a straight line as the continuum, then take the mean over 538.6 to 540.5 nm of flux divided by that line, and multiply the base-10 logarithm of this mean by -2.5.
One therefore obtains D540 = 0.06 mag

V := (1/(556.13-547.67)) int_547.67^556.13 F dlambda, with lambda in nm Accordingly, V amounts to 15.9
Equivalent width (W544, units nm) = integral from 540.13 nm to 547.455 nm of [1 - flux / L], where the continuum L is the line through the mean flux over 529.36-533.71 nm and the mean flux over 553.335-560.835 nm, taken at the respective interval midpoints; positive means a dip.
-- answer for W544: -0.15 nm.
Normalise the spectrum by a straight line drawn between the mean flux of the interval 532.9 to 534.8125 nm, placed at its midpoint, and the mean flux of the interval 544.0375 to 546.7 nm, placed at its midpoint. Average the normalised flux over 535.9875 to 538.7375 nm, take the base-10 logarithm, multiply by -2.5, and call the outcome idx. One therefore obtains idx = 0.01 mag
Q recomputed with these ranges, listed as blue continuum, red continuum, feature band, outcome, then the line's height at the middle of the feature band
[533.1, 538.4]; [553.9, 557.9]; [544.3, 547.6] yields -0.09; 15.9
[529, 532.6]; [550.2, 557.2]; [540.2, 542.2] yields 0.04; 15.9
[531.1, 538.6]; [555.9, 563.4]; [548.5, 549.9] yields 0.02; 15.8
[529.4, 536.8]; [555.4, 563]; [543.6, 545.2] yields -0.11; 15.8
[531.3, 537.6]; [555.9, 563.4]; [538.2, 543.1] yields 0.05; 15.8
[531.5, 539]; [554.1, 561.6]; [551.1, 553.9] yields -0.02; 15.9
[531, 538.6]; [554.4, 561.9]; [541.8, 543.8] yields -0.02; 15.8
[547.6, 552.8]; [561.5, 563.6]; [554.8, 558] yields -0.03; 15.7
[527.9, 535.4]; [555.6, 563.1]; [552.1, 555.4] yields -0.09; 15.7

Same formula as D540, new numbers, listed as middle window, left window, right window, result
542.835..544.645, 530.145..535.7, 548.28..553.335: -0.05 mag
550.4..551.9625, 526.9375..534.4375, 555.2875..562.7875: -0.03 mag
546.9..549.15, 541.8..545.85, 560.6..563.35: 0.02 mag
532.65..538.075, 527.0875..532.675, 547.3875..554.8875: -0.01 mag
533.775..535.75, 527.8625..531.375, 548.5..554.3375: -0.02 mag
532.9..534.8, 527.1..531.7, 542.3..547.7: 0.02 mag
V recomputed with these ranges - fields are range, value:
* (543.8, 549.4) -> 16.2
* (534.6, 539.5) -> 16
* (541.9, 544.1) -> 16.1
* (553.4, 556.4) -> 16.1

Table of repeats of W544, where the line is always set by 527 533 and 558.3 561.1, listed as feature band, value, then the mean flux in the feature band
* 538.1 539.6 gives -0.020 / 15.8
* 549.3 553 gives -0.026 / 15.8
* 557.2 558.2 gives -0.015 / 16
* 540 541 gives 0.062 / 14.7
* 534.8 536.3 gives -0.090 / 16.5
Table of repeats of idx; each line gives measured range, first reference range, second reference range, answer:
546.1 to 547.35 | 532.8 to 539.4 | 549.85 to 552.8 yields -0.040 mag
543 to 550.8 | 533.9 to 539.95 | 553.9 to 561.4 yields -0.013 mag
